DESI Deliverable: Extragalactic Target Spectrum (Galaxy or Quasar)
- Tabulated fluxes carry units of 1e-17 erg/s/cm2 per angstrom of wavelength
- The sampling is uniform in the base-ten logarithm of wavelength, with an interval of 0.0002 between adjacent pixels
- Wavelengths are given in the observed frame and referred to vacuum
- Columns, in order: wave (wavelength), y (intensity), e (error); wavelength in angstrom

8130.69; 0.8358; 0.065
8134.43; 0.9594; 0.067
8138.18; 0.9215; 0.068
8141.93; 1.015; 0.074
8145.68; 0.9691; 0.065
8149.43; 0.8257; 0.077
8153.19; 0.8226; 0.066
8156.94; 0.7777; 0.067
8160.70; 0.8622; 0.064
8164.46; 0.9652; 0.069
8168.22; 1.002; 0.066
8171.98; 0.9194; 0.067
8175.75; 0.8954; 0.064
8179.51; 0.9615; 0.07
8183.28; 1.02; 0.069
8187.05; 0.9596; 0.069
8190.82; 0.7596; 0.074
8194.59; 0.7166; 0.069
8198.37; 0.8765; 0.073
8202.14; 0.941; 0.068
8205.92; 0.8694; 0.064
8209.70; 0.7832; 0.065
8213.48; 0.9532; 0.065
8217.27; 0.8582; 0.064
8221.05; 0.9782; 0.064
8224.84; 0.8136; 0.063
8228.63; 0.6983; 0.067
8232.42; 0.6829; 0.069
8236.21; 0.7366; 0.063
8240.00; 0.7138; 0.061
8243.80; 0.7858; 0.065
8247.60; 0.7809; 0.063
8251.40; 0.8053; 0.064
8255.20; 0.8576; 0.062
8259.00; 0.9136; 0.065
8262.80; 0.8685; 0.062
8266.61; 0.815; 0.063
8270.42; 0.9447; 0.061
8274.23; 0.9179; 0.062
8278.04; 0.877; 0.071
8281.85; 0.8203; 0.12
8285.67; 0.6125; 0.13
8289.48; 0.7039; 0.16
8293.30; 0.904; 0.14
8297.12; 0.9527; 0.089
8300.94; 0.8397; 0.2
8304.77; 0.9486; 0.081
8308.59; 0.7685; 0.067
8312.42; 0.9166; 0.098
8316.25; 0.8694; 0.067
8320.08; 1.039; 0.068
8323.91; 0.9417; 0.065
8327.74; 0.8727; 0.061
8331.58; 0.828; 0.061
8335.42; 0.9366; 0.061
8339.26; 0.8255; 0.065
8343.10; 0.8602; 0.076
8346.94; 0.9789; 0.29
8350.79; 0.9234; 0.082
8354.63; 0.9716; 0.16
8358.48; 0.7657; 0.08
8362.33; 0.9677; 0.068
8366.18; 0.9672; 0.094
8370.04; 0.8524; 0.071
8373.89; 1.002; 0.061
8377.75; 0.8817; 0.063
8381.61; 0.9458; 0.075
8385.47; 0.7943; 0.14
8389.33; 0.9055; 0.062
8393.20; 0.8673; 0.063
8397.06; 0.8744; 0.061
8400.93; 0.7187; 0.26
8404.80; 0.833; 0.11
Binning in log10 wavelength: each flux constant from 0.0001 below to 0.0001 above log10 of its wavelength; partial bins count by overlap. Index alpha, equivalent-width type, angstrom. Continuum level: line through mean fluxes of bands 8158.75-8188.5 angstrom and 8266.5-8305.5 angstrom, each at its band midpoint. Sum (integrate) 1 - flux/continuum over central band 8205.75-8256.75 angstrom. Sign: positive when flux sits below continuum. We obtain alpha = 5.1 angstrom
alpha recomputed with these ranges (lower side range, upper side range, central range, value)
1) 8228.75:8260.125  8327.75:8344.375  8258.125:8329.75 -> -4.0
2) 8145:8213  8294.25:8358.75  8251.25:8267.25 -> 0.6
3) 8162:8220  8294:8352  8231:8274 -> 4.0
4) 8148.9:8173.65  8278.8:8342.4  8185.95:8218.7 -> 0.9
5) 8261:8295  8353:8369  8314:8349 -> -0.9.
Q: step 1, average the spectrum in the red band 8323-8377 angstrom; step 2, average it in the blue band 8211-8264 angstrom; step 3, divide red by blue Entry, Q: 1.11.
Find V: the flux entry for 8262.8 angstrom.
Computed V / 0.8685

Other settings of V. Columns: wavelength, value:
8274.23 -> 0.9179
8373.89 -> 1.002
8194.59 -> 0.7166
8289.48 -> 0.7039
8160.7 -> 0.8622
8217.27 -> 0.8582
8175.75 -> 0.8954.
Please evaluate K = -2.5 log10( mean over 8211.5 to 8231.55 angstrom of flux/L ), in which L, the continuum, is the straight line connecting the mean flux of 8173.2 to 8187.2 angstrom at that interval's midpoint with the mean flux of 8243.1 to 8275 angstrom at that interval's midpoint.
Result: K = 0.07 mag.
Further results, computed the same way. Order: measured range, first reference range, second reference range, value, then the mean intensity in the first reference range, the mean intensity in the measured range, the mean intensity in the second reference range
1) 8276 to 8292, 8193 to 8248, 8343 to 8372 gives 0.13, 0.814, 0.761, 0.914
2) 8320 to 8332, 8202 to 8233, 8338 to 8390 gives -0.03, 0.843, 0.914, 0.904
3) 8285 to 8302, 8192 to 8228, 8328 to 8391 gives 0.08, 0.858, 0.815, 0.9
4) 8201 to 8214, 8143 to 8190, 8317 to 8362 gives 0.04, 0.913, 0.877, 0.905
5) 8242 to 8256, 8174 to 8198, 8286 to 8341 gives 0.10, 0.885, 0.803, 0.874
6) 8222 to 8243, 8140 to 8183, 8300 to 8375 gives 0.22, 0.915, 0.743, 0.904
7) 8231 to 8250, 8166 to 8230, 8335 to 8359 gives 0.19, 0.885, 0.743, 0.9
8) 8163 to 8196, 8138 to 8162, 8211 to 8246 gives -0.07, 0.883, 0.913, 0.802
